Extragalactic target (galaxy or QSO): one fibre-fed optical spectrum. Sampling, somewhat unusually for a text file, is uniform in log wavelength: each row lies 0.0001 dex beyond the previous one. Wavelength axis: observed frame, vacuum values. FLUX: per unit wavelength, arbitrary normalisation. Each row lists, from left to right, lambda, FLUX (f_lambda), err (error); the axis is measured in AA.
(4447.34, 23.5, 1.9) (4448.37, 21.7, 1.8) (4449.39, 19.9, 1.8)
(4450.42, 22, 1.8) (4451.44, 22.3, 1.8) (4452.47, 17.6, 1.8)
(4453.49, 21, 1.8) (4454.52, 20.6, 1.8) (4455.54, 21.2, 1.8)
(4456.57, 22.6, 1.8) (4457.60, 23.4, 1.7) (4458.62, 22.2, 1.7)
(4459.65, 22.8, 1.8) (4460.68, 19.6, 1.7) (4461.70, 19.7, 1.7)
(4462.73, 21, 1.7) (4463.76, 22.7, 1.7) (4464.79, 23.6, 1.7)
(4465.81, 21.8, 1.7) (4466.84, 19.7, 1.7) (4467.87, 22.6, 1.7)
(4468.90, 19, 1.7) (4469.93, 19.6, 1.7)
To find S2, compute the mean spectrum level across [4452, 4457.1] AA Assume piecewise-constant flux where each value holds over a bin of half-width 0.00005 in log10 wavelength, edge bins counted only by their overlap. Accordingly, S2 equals 20.6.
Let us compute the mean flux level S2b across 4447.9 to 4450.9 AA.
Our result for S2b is 21.2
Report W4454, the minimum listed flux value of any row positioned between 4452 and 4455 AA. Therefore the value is 17.6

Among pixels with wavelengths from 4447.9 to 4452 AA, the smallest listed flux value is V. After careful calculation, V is 19.9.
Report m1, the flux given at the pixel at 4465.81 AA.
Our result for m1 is 21.8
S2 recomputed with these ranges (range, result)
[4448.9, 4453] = 20.5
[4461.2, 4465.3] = 21.7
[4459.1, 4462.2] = 20.7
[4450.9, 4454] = 20.4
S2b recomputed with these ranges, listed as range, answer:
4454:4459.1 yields 22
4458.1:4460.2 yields 22.5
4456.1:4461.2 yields 22.1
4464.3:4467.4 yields 21.7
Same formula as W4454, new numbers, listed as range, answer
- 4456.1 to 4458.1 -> 22.6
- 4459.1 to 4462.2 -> 19.6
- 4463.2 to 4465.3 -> 22.7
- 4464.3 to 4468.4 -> 19.7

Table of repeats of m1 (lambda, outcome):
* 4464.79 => 23.6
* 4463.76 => 22.7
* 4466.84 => 19.7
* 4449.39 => 19.9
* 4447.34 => 23.5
